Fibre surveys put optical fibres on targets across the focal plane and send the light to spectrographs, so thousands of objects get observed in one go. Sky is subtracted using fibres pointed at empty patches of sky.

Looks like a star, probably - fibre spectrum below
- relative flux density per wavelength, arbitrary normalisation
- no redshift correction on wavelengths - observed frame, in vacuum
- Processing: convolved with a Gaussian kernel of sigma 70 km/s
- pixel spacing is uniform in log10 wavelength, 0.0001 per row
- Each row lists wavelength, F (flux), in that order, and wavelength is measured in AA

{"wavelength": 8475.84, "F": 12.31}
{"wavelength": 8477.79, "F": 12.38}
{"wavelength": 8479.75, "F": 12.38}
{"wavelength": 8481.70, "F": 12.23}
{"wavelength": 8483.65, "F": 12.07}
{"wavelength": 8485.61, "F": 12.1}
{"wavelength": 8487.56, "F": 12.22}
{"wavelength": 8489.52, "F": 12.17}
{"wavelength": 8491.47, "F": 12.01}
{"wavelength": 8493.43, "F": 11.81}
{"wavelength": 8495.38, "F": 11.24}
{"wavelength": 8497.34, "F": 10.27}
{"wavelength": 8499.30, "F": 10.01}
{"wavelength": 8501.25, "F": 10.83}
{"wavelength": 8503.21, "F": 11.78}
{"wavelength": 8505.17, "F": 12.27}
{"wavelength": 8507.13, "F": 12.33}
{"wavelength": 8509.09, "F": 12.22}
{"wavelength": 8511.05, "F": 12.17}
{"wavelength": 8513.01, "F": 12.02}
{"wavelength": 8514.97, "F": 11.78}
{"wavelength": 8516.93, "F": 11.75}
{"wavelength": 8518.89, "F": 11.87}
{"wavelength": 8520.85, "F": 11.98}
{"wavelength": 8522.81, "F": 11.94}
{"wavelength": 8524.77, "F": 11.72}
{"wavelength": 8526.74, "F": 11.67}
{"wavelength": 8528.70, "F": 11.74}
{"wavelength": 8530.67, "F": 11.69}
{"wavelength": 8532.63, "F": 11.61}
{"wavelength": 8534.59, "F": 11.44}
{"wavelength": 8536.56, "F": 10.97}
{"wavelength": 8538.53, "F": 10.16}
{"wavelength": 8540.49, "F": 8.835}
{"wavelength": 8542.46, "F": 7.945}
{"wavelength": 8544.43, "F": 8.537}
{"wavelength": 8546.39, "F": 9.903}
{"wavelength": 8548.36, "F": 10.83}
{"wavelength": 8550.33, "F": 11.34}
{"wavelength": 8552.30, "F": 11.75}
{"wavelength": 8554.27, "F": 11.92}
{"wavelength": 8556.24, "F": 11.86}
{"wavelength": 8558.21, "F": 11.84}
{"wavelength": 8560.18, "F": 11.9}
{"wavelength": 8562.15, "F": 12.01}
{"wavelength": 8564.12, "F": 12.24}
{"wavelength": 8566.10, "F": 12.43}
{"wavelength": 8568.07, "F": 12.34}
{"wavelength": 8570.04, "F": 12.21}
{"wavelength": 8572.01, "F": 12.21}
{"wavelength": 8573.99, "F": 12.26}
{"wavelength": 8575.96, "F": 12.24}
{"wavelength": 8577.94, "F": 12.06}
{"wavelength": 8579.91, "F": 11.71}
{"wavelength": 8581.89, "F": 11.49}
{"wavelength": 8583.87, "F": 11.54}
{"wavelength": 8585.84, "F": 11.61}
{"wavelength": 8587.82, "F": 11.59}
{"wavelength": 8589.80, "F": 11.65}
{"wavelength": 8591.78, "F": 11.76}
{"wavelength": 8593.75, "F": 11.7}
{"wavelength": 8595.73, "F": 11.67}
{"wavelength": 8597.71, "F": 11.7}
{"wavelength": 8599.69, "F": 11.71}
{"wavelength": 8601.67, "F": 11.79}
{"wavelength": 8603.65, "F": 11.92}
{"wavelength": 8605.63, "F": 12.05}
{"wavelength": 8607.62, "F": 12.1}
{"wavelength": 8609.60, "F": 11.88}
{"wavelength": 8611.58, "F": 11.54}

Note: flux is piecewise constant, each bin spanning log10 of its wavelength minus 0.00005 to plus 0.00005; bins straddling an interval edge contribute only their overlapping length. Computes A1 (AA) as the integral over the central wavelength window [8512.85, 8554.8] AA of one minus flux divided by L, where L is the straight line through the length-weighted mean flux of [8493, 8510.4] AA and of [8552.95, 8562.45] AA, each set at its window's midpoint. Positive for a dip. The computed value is 2.34 AA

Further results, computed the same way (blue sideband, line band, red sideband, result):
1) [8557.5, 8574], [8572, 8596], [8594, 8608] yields 0.38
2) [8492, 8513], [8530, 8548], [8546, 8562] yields 2.18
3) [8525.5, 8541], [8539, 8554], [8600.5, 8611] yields 1.69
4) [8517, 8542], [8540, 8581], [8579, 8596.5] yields 0.28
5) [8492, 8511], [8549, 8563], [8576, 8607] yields -0.17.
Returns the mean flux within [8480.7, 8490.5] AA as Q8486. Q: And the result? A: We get 12.2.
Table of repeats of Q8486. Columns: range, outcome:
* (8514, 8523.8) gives 11.9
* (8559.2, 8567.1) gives 12.1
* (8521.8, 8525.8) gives 11.8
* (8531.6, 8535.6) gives 11.5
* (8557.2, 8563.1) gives 11.9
